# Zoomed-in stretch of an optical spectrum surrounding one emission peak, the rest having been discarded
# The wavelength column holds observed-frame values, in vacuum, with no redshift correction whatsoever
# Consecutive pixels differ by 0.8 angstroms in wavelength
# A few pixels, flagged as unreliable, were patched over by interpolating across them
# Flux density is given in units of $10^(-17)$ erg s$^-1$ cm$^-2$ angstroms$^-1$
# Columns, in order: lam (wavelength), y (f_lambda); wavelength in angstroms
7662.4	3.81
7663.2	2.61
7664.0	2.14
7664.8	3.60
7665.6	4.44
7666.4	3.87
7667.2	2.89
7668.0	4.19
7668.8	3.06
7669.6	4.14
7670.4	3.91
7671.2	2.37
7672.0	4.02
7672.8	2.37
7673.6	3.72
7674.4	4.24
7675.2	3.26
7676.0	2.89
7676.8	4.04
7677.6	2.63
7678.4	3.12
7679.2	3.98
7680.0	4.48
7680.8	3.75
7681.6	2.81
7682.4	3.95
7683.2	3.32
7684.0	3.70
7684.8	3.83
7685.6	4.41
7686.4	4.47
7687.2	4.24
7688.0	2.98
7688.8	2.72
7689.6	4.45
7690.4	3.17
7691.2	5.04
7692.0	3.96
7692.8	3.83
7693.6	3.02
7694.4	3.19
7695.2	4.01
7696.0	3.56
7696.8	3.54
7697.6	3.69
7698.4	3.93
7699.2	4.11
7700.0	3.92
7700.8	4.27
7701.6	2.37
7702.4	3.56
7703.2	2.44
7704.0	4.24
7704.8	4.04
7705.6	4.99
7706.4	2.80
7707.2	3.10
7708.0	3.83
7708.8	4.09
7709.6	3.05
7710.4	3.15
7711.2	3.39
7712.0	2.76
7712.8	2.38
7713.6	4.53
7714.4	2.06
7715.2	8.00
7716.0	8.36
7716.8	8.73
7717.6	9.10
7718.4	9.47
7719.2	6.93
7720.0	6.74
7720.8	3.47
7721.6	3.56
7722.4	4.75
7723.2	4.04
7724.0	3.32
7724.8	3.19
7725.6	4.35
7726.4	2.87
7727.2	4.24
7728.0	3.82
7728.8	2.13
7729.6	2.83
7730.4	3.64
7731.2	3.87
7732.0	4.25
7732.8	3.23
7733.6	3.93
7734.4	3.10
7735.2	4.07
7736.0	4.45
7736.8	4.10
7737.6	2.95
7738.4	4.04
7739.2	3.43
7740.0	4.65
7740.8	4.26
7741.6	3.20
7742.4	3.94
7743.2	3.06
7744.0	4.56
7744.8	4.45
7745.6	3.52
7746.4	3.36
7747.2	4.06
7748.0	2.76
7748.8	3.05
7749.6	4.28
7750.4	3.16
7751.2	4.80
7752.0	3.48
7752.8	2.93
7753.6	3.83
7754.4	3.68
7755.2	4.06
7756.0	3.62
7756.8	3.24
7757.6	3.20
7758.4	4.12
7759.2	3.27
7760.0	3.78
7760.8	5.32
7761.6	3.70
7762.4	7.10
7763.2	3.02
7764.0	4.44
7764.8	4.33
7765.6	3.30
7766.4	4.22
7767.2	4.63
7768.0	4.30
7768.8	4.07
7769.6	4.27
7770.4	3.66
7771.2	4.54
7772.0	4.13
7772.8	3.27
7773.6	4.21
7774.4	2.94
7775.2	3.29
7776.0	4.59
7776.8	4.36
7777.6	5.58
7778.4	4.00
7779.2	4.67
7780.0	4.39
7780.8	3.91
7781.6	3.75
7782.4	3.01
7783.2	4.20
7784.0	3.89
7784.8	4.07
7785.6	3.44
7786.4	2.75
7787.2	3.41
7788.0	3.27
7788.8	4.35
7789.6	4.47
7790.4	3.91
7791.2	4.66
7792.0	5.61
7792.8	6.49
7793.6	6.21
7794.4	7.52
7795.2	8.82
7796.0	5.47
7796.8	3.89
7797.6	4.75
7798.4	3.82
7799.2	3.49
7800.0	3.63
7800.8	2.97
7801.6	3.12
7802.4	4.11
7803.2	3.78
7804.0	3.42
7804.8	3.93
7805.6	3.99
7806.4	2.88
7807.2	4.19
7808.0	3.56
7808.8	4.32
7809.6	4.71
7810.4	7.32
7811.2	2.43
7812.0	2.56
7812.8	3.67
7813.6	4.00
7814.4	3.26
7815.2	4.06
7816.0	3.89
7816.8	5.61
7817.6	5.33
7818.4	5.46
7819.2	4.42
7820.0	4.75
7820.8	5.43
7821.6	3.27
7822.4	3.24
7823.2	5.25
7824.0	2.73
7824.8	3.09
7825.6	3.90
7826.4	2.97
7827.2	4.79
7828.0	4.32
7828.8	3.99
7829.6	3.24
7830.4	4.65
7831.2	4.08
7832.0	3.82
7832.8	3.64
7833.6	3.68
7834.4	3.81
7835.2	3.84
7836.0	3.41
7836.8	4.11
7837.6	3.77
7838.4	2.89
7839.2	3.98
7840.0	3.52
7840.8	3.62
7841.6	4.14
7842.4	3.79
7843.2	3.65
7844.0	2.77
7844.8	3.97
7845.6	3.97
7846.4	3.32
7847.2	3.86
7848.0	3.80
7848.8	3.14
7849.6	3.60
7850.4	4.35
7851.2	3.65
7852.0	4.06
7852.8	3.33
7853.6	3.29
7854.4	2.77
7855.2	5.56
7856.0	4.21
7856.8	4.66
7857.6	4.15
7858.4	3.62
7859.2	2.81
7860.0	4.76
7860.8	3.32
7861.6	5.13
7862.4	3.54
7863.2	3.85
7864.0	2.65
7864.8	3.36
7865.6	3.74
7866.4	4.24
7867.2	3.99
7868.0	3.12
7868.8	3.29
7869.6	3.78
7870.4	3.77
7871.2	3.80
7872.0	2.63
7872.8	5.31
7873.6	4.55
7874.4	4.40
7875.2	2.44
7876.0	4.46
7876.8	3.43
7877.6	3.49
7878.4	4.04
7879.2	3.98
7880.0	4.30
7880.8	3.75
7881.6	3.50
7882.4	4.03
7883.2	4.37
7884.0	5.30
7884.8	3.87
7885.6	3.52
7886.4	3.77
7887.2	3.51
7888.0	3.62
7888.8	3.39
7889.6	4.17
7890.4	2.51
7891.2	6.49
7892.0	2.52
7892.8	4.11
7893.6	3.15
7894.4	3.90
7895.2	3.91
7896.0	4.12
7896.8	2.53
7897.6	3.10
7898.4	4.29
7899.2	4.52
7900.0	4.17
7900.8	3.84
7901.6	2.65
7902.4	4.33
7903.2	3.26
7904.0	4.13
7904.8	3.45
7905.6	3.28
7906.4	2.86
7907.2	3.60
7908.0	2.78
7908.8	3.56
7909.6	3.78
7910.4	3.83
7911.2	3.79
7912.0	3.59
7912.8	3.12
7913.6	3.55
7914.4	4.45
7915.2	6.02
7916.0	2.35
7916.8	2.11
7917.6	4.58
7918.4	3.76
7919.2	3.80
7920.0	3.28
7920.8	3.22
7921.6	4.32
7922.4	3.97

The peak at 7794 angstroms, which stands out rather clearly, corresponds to H-alpha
